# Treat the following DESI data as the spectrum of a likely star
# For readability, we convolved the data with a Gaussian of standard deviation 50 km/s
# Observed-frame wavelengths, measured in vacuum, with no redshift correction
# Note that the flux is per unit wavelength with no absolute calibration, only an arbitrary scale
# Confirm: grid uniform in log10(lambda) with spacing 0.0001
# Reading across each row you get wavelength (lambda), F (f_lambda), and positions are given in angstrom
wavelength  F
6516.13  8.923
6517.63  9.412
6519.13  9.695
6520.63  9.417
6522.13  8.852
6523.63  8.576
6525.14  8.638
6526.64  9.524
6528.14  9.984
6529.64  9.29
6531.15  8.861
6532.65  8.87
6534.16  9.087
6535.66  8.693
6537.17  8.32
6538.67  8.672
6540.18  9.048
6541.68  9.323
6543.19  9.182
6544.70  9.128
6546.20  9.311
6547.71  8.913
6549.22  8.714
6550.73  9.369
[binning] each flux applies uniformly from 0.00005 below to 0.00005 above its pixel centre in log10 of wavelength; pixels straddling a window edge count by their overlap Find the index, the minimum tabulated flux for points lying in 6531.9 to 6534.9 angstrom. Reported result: 8.87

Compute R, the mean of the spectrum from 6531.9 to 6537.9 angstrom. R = 8.74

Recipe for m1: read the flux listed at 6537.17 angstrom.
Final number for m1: 8.32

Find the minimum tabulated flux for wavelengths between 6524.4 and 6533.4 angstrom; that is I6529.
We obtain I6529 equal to 8.638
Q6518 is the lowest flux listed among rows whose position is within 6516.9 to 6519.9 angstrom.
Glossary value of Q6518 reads 9.412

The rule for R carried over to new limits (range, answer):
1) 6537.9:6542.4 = 9.02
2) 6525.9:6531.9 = 9.42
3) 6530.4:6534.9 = 8.94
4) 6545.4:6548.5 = 9.12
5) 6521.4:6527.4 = 8.9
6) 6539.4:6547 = 9.19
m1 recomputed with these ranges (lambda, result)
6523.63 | 8.576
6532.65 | 8.87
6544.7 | 9.128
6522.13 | 8.852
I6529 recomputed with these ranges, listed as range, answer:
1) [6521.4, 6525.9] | 8.576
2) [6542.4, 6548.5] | 8.913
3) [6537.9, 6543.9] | 8.672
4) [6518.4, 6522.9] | 8.852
